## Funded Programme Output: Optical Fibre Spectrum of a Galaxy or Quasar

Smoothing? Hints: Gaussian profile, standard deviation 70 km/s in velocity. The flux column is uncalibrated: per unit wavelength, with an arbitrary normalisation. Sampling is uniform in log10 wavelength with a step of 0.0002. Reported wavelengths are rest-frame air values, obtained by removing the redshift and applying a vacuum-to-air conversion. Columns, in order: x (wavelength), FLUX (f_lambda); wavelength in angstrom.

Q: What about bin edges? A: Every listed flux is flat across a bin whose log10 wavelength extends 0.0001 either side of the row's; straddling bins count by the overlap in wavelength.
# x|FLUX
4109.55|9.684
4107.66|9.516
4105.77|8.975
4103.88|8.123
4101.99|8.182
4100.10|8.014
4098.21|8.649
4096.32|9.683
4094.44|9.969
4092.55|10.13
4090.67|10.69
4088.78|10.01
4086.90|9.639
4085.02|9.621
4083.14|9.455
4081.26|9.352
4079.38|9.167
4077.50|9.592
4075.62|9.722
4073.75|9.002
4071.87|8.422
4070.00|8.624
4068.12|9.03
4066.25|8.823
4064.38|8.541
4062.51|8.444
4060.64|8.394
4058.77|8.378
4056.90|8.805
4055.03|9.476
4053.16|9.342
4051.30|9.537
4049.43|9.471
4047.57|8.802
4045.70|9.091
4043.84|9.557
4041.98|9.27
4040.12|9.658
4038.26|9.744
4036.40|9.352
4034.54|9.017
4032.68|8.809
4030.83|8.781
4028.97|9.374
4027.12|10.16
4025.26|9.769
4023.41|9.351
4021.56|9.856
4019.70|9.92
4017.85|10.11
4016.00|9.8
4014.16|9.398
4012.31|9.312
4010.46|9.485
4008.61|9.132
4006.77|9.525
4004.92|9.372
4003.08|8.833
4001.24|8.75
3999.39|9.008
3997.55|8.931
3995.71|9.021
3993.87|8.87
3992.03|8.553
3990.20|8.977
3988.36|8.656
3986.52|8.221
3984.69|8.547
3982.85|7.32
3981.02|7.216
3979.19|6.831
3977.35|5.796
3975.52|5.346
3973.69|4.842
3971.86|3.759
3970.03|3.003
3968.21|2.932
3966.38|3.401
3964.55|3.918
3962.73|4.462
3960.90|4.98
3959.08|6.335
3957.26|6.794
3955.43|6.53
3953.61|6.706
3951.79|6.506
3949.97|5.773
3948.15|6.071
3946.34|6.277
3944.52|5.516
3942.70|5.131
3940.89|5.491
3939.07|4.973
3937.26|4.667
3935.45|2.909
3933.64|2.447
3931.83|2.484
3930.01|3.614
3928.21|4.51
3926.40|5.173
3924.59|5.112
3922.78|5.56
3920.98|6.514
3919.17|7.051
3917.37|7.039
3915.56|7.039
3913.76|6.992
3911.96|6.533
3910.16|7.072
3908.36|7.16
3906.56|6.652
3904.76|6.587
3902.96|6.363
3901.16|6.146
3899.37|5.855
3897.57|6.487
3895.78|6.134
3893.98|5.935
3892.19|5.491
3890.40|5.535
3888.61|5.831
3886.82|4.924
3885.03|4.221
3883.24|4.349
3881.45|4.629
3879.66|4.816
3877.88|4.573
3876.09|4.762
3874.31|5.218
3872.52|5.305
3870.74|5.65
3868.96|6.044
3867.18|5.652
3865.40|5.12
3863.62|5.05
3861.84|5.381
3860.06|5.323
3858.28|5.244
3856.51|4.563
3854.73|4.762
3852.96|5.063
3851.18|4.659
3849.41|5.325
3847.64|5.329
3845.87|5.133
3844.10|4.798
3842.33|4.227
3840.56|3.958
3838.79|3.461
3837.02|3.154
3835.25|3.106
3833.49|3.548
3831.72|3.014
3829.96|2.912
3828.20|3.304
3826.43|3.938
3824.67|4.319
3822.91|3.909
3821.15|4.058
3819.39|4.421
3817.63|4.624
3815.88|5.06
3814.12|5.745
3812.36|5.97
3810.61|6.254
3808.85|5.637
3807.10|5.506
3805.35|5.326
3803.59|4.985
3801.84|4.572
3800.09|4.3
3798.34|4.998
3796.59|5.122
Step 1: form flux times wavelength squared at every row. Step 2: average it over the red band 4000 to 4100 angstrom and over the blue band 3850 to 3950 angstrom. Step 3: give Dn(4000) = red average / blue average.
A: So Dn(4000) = 1.9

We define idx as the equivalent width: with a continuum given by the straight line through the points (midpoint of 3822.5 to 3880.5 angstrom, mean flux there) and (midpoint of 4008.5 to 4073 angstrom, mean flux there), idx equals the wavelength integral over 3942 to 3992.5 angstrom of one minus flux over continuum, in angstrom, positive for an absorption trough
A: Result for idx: 9.8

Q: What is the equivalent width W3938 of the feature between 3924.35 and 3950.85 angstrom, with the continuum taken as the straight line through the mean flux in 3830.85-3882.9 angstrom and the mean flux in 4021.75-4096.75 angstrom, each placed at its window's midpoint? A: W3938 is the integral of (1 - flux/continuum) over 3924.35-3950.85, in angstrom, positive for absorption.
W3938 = 7.68 angstrom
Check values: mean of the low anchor 4.72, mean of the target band 4.67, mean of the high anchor 9.31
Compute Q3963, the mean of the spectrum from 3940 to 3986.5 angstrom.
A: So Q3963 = 5.63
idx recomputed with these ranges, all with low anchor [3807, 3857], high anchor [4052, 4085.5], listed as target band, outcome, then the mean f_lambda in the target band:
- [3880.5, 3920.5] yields -2.1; 6.1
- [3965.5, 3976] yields 4.9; 3.82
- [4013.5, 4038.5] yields -4.1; 9.53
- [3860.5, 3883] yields 0.2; 5.16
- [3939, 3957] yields 1.9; 5.97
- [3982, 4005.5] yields -3.5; 8.69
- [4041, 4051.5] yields -0.9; 9.27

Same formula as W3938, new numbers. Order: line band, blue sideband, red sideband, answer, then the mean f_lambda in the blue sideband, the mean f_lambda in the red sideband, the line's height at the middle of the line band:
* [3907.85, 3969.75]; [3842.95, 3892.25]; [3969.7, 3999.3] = 9.68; 5.09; 7.26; 6.41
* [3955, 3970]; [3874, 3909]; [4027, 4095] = 4.95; 5.58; 9.26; 7.12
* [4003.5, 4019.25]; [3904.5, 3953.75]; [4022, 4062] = -2.39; 5.6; 9.24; 8.25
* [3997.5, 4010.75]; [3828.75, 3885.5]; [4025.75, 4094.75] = -1.88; 4.63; 9.27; 7.99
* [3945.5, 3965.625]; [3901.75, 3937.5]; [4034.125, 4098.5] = 2.01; 5.59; 9.28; 6.5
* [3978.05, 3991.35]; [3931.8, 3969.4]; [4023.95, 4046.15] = -2.25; 5.01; 9.39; 6.78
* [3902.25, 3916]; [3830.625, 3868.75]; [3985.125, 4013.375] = -1.02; 4.58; 8.97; 6.33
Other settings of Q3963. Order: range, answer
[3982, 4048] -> 9.18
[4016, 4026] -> 9.8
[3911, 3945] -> 5.2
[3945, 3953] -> 6.15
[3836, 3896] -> 4.97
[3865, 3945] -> 5.45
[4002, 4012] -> 9.26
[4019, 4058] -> 9.38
